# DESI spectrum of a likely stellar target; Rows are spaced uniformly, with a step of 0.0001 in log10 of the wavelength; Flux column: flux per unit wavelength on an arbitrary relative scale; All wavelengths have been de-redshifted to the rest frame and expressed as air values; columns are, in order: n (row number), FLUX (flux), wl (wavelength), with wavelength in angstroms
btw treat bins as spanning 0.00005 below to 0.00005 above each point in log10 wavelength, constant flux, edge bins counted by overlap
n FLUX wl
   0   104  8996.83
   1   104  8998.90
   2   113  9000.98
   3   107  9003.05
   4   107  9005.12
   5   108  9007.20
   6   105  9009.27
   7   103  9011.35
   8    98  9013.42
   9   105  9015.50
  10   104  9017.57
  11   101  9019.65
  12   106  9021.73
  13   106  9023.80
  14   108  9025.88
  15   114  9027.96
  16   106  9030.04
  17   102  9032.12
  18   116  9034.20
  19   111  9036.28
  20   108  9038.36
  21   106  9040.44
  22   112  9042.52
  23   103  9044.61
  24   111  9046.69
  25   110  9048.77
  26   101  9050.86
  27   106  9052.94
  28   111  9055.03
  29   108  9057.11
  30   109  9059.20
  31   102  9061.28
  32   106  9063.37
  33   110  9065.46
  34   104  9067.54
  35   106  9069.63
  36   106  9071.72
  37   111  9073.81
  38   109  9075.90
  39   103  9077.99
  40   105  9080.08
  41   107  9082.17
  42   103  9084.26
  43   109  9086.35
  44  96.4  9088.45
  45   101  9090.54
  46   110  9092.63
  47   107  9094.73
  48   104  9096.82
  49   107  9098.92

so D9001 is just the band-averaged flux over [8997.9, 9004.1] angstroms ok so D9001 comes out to 108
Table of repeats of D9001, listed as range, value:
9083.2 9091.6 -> 102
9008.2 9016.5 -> 103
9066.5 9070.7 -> 105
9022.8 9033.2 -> 107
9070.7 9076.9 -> 109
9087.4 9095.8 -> 104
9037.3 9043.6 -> 109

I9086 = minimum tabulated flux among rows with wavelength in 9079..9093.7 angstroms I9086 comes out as 96.4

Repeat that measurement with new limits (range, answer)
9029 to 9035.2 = 102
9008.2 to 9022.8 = 98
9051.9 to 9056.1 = 106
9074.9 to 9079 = 103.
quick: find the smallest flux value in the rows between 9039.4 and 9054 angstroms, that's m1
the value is 101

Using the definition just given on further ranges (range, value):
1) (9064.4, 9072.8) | 104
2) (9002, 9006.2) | 107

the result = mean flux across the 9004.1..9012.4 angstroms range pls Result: 106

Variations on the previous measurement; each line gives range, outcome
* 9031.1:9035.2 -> 109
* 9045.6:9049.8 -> 111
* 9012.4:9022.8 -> 103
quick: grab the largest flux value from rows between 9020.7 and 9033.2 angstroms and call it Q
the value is 114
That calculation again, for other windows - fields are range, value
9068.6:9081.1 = 111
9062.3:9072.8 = 110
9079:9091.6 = 109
